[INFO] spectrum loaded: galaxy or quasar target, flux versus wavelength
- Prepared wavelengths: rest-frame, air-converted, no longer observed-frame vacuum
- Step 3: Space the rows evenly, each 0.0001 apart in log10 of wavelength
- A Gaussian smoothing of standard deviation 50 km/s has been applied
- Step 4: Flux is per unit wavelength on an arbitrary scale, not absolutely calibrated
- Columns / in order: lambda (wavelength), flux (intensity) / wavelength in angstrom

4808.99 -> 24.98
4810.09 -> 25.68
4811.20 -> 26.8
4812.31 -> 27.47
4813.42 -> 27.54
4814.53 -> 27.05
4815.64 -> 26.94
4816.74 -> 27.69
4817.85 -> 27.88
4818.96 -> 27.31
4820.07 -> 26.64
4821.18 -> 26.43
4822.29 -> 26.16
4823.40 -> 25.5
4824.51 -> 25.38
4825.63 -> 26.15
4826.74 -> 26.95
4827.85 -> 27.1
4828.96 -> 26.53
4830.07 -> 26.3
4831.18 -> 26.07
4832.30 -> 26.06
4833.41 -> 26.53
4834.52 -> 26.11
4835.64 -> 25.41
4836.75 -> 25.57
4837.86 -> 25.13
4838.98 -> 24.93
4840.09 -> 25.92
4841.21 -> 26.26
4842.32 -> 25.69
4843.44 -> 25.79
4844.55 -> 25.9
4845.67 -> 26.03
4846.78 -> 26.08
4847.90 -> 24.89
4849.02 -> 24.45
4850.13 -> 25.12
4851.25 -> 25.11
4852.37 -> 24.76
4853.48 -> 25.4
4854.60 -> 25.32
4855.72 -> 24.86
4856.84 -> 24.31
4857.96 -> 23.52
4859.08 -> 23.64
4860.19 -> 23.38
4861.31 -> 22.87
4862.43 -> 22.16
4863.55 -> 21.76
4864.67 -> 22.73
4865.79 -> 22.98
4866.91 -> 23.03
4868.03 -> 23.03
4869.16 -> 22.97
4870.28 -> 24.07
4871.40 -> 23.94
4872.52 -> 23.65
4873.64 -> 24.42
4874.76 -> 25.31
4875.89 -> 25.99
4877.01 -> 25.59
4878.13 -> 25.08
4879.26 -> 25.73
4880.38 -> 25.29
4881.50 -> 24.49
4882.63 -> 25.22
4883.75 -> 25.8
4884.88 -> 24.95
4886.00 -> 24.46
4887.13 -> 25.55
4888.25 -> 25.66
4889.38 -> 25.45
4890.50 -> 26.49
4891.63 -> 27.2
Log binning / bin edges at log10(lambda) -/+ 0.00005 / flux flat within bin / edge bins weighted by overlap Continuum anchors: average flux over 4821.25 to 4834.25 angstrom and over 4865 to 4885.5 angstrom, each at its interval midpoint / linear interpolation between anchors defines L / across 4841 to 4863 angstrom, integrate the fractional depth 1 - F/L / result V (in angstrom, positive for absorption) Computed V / 0.5 angstrom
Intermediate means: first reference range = 26.3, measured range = 24.8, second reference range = 24.5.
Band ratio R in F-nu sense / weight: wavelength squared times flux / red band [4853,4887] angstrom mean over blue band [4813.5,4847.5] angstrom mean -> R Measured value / 0.94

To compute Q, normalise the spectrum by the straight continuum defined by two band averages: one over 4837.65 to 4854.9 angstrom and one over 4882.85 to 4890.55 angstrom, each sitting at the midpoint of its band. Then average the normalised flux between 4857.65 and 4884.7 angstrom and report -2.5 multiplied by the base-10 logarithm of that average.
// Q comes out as 0.060 mag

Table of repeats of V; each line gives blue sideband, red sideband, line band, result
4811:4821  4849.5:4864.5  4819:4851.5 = -0.24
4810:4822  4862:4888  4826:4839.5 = 0.12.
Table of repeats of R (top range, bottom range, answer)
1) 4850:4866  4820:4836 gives 0.92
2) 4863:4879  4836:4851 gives 0.95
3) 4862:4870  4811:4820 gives 0.85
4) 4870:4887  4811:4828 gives 0.95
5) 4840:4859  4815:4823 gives 0.94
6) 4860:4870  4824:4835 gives 0.88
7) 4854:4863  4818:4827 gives 0.92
